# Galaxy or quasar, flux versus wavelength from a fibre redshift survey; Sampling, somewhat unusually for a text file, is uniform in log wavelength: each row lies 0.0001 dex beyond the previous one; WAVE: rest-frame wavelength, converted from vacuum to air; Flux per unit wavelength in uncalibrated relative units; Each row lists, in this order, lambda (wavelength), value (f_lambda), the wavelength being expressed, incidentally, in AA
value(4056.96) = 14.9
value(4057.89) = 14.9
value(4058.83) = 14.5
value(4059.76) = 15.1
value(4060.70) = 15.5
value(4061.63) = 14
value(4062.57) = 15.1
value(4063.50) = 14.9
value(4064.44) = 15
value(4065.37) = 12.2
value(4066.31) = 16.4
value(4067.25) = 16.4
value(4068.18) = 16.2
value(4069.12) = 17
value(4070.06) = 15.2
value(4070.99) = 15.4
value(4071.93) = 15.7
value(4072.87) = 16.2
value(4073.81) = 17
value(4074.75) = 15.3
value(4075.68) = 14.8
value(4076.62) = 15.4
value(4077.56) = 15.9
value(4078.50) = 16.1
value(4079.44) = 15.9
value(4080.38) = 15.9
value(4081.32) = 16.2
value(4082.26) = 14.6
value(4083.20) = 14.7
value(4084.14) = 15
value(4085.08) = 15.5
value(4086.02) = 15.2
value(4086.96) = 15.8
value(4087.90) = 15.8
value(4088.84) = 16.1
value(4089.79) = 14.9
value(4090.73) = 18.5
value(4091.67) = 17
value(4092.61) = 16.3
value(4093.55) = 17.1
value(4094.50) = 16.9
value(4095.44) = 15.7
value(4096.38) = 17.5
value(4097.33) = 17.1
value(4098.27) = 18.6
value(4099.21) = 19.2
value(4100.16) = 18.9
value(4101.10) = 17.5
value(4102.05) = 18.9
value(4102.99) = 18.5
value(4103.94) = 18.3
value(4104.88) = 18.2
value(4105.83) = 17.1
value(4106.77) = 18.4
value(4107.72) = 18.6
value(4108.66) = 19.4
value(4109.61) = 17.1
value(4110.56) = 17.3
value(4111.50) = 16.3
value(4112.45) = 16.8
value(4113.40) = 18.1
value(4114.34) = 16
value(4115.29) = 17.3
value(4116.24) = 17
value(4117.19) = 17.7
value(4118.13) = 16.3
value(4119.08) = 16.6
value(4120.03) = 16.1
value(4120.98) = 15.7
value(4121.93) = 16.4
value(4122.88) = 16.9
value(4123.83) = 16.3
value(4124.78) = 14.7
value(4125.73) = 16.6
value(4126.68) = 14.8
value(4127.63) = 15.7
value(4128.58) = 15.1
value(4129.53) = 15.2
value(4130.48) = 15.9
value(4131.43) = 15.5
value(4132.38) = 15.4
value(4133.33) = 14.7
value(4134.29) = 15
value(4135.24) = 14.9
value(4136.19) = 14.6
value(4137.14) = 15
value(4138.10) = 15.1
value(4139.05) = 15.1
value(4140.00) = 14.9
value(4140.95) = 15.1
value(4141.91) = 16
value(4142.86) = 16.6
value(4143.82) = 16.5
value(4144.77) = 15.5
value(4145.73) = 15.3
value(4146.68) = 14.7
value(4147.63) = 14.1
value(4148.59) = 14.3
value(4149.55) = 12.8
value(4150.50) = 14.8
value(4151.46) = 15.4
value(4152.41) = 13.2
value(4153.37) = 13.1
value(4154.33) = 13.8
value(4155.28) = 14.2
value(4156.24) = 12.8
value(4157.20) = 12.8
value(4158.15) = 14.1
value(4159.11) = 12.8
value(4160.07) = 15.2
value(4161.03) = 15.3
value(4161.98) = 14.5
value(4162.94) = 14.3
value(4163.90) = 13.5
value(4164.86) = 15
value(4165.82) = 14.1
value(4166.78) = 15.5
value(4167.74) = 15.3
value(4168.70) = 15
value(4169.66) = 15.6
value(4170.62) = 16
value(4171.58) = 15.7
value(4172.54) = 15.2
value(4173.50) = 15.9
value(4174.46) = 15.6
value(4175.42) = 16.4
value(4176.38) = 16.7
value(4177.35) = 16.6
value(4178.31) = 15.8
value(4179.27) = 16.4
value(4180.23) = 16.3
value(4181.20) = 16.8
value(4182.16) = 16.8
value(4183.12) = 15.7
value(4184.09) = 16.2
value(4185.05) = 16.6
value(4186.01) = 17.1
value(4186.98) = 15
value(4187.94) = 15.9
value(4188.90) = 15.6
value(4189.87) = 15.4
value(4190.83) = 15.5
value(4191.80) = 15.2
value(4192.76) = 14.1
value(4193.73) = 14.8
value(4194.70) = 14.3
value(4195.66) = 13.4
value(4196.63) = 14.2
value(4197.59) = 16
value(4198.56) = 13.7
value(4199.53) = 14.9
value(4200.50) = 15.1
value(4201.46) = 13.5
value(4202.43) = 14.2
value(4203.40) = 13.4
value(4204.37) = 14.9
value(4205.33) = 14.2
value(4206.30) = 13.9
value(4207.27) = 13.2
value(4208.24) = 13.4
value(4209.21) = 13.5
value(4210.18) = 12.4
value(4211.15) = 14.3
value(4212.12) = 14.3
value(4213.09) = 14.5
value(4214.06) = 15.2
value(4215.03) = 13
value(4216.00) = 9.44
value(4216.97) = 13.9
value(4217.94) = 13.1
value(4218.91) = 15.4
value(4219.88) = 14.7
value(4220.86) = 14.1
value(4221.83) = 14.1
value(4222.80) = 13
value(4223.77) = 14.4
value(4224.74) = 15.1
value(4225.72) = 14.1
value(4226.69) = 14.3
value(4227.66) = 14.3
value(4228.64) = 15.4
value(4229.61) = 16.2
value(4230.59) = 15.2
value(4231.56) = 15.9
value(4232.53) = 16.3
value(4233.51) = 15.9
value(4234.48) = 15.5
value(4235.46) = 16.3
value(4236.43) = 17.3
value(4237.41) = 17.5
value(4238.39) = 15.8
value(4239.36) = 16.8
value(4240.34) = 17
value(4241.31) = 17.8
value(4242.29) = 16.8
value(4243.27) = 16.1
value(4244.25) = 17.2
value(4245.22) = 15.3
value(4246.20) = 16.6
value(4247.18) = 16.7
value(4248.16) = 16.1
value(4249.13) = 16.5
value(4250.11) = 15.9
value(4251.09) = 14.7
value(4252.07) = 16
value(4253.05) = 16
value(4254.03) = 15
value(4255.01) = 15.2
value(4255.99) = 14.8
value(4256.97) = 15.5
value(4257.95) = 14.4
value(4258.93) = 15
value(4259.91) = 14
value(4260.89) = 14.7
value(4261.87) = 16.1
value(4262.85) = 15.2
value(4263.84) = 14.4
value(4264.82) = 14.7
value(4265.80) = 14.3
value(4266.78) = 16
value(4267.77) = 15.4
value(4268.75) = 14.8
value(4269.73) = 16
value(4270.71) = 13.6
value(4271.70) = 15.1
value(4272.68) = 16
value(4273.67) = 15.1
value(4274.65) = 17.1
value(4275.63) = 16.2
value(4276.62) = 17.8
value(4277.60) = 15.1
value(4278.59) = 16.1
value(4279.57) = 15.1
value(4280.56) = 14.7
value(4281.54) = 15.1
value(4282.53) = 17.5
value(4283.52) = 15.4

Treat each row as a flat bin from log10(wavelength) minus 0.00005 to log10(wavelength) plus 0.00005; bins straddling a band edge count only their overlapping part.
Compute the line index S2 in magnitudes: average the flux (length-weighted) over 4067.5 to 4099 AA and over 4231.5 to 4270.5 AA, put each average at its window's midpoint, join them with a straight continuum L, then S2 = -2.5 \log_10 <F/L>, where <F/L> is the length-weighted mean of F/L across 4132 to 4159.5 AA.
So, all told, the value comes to 0.10 mag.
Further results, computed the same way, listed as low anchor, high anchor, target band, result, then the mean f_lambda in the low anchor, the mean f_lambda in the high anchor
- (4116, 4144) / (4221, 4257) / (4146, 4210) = 0.063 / 15.7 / 15.7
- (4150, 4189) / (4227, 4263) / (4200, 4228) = 0.125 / 15.2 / 15.9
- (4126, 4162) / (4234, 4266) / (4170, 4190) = -0.069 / 14.7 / 15.8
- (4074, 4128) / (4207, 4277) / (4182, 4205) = 0.047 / 16.7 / 15.2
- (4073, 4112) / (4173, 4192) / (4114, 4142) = 0.054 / 16.8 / 16.1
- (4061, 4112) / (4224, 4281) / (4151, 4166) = 0.151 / 16.4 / 15.6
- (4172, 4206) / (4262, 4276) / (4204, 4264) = 0.018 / 15.3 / 15.3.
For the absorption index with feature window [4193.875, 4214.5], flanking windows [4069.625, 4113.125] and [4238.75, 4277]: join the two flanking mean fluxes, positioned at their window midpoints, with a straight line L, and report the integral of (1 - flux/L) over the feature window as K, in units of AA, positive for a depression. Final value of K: 2.4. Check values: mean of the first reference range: 16.7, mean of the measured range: 14.1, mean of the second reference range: 15.7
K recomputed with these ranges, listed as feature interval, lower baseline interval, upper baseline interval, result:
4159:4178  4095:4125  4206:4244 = 0.97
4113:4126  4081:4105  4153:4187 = -0.21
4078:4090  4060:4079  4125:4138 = -0.08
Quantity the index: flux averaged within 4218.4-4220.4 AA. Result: 15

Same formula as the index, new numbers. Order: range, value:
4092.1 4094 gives 16.7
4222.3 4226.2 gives 14.2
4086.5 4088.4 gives 15.8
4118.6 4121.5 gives 16.1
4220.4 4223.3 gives 13.8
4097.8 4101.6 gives 18.5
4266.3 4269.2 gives 15.4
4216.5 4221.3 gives 14.2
